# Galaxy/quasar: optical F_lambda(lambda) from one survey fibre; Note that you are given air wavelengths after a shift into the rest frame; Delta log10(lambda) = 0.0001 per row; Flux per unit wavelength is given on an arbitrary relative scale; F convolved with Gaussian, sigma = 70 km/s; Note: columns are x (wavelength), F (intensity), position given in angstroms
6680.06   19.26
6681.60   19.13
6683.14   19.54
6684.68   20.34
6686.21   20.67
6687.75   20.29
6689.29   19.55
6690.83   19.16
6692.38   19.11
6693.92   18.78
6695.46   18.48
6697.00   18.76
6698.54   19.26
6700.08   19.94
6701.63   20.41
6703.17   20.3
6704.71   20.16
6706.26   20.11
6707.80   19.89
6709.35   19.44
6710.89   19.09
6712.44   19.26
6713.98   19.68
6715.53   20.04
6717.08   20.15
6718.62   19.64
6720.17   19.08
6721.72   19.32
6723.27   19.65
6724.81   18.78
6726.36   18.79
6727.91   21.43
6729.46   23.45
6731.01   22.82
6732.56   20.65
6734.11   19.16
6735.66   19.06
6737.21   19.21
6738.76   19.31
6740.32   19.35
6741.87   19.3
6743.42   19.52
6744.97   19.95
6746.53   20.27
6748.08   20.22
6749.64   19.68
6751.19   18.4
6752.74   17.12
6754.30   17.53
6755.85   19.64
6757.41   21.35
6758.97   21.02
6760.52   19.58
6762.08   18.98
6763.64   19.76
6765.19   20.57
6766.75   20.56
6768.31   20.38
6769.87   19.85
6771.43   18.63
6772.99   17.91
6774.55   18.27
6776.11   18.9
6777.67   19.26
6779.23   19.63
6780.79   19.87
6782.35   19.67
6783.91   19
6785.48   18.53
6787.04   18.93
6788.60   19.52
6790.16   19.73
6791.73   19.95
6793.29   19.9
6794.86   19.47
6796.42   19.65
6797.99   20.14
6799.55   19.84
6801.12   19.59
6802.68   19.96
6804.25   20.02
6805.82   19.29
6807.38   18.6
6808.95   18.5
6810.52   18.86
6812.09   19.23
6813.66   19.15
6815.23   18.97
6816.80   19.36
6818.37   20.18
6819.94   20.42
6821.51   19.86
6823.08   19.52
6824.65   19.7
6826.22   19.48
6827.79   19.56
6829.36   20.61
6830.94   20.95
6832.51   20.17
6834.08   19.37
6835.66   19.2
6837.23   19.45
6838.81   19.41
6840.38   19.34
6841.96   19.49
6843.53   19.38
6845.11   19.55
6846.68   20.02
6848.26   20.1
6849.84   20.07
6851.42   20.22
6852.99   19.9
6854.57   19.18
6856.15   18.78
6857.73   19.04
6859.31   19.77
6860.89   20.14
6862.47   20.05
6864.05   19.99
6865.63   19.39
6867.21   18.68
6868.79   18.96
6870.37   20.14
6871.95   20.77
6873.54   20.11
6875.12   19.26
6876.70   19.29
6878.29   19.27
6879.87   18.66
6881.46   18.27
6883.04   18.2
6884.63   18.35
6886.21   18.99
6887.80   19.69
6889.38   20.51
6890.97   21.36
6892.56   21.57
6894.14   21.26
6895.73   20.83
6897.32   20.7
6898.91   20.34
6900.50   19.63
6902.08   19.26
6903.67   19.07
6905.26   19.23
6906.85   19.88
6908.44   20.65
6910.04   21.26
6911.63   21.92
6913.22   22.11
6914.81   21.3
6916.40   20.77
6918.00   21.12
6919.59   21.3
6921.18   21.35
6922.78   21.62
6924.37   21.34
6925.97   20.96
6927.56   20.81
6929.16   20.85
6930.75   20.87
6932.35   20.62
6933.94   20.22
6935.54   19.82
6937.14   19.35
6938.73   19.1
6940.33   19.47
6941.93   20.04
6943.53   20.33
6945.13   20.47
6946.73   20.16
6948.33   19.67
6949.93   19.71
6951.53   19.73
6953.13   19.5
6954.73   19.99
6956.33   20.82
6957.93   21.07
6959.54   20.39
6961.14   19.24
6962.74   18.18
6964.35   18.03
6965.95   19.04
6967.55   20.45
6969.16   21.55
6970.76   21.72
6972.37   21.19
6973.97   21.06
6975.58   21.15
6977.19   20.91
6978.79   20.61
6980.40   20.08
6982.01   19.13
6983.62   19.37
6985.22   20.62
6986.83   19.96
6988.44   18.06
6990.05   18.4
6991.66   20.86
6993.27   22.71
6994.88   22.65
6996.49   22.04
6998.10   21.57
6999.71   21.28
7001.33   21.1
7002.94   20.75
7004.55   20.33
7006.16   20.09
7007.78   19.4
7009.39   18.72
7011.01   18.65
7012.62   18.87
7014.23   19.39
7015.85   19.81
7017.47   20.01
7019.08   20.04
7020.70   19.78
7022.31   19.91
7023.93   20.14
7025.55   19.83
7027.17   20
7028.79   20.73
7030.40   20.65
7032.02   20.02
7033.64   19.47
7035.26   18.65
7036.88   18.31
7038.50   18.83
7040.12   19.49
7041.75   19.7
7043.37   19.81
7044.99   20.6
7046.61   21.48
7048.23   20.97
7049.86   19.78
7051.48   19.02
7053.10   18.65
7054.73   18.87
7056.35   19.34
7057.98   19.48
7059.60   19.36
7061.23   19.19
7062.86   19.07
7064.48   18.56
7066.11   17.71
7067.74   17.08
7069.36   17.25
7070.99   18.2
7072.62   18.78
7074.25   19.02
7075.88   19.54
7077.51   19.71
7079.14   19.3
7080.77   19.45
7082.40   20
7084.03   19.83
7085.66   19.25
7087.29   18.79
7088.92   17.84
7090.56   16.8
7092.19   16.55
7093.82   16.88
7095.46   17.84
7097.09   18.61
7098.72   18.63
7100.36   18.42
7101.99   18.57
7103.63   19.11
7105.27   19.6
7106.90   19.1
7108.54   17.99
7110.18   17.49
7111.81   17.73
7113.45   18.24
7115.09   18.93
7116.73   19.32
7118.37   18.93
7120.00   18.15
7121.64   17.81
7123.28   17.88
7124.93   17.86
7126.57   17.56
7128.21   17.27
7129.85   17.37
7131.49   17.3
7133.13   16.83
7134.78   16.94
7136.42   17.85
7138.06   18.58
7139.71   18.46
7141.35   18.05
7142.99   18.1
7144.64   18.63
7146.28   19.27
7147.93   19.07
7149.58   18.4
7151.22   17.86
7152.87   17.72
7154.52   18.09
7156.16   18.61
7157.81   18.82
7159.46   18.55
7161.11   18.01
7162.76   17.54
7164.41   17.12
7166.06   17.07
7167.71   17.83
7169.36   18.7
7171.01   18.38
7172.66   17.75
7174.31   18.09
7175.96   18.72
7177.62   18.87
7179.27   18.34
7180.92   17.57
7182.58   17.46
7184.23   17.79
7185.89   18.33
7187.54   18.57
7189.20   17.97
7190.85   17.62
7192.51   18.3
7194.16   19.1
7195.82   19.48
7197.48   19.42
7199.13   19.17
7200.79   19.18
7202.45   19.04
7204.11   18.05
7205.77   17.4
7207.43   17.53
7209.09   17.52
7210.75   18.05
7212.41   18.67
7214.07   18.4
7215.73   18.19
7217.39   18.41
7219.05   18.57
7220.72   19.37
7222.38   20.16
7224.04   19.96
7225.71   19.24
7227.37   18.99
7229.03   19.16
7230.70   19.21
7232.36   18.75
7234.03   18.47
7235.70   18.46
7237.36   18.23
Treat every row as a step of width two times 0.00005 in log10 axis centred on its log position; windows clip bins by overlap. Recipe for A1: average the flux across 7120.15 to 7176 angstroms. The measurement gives 18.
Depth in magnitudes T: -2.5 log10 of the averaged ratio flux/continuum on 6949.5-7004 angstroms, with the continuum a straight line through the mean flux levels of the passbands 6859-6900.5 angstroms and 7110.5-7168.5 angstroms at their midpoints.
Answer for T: -0.07 mag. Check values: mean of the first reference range 19.8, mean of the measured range 20.4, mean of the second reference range 18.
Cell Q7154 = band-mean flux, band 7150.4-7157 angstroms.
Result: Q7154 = 18.1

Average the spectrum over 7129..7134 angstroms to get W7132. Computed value 17.2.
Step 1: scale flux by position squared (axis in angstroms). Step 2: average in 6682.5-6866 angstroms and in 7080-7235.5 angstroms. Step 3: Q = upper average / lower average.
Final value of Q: 1.04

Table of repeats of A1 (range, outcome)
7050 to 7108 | 18.7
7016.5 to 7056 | 19.8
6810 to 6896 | 19.7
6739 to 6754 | 19.2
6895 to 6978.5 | 20.4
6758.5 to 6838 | 19.6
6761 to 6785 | 19.4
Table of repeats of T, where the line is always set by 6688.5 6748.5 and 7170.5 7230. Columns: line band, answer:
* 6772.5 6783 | 0.028 mag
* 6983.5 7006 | -0.092 mag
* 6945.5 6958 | -0.049 mag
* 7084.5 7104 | 0.040 mag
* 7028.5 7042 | -0.030 mag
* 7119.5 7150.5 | 0.043 mag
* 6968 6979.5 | -0.111 mag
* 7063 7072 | 0.058 mag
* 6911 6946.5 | -0.081 mag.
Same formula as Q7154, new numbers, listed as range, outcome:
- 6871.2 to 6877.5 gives 19.8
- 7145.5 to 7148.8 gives 19.1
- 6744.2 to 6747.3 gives 20.1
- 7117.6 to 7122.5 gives 18.3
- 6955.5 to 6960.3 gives 20.7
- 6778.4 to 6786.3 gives 19.3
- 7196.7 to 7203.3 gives 19.2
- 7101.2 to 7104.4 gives 18.8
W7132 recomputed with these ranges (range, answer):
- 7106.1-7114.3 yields 18.1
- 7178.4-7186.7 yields 17.9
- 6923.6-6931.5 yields 21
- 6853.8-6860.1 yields 19.2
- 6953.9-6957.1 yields 20.4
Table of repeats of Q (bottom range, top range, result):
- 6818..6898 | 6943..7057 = 1.06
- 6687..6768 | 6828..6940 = 1.06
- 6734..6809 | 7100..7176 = 1.04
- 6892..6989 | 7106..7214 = 0.95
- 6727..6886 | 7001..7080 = 1.06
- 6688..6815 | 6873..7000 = 1.09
